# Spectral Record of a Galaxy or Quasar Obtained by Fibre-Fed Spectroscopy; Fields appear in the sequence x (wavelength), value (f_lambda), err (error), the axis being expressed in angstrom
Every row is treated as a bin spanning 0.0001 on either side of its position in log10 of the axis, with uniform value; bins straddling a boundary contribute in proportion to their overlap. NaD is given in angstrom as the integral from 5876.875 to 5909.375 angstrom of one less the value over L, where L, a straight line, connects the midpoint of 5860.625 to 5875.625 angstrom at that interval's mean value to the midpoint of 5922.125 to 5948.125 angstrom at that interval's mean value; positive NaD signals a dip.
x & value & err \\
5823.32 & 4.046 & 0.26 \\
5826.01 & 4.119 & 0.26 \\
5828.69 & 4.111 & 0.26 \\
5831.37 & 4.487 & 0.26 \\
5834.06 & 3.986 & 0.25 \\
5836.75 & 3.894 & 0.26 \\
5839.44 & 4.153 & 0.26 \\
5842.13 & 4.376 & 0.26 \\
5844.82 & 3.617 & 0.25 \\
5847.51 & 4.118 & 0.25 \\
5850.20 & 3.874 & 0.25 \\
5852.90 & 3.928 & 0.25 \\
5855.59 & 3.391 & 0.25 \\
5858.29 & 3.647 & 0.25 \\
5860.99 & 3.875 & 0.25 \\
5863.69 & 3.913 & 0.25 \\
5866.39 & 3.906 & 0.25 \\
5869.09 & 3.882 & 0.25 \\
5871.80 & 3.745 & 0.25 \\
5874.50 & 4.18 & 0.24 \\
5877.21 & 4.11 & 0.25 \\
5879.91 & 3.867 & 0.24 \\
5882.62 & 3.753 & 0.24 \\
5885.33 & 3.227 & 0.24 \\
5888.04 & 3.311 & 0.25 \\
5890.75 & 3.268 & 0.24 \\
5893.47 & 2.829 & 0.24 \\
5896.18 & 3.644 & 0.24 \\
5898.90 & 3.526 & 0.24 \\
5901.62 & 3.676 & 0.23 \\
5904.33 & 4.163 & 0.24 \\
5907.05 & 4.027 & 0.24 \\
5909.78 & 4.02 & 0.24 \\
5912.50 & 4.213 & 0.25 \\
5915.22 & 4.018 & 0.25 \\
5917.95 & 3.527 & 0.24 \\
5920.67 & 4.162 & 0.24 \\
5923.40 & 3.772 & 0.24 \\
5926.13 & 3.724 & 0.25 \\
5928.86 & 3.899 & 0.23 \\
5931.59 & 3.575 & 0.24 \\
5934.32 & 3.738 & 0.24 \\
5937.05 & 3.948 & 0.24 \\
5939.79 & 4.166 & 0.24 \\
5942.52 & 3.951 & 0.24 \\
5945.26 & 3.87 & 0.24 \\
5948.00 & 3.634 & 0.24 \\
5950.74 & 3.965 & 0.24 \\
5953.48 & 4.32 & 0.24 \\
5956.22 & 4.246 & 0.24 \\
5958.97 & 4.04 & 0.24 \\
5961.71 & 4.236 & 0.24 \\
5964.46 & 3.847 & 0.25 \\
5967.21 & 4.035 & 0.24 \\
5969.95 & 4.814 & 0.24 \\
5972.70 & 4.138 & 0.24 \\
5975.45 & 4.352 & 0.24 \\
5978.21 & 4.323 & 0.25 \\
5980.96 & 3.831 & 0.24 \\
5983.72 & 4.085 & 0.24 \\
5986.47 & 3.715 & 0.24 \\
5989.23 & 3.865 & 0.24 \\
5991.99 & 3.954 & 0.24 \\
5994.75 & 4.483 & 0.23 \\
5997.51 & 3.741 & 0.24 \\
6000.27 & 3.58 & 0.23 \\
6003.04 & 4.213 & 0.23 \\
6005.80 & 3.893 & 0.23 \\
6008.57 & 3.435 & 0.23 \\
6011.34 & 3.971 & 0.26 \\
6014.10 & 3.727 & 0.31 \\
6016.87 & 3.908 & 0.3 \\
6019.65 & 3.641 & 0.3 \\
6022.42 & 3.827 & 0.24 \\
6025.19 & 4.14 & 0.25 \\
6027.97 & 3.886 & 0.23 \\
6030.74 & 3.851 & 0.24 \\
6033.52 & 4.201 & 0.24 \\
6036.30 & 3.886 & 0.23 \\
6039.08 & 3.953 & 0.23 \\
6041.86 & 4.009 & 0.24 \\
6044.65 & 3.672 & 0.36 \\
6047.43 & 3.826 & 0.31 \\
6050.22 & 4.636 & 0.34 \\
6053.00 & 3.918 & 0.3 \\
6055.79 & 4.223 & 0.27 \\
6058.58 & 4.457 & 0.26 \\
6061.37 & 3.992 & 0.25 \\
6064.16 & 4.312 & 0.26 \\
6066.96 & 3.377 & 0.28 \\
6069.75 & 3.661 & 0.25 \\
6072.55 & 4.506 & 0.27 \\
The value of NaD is 2.28 angstrom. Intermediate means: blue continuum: 3.92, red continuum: 3.84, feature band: 3.61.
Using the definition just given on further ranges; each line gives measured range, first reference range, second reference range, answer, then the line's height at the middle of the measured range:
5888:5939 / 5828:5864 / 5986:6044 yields 2.3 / 3.93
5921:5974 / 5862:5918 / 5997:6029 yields -2.9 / 3.79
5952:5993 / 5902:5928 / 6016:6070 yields -1.7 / 3.96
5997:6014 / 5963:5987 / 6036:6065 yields 1.3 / 4.12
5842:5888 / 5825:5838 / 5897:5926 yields 2.4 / 4.03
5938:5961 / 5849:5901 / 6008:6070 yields -1.4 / 3.8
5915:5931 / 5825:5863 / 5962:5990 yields 0.9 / 4.05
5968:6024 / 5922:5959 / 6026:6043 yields -0.4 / 3.95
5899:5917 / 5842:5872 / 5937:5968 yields -0.2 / 3.94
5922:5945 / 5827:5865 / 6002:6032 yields 0.3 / 3.91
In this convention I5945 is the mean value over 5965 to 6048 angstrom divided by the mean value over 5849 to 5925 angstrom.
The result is 1.05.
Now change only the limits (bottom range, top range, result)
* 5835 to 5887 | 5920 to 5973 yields 1.04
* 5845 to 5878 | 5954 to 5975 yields 1.09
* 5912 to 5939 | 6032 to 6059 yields 1.05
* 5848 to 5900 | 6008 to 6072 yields 1.07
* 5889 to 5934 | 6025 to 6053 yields 1.07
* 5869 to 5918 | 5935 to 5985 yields 1.10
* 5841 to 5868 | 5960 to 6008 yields 1.05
